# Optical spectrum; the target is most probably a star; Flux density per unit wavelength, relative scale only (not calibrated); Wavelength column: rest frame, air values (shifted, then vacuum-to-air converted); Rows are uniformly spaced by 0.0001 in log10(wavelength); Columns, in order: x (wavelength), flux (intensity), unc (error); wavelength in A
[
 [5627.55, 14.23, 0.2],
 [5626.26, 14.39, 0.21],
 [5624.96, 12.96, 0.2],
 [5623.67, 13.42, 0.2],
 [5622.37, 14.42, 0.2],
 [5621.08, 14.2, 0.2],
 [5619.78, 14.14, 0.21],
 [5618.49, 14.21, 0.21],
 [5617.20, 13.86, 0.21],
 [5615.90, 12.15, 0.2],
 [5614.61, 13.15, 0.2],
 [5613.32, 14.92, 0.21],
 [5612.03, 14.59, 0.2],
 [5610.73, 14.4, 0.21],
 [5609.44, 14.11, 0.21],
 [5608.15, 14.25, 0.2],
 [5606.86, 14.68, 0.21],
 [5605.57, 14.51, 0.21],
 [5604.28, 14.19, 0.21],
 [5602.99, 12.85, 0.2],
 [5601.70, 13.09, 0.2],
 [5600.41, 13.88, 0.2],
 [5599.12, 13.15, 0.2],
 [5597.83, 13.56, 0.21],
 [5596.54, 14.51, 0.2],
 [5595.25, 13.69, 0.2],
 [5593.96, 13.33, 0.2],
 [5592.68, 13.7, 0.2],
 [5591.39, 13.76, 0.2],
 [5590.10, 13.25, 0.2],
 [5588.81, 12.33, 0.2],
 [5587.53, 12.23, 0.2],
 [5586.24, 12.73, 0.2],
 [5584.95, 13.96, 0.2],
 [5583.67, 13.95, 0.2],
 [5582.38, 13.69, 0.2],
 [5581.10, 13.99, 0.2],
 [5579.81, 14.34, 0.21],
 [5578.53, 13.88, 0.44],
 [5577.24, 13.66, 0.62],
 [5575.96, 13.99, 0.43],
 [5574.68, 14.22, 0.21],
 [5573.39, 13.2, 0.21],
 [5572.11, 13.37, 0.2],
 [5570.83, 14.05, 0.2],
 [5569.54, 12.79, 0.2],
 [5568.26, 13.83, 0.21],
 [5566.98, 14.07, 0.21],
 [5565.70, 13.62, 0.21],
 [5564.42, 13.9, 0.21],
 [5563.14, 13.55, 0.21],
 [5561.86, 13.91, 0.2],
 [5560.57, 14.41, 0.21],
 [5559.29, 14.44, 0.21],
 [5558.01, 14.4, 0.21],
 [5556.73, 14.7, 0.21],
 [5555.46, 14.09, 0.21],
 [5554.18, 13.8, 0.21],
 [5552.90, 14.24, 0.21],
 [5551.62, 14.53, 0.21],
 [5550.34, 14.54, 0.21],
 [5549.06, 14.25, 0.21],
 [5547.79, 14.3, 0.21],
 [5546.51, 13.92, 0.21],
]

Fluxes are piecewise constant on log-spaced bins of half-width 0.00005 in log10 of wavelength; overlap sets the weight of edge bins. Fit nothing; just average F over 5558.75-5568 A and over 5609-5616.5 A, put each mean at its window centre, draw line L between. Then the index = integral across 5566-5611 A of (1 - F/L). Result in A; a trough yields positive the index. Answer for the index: 0.8 A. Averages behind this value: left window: 14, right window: 13.9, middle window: 13.7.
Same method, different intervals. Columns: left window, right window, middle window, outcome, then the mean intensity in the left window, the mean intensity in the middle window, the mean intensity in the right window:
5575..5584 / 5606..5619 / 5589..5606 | 0.5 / 13.9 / 13.6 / 14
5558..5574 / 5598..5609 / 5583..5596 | 0.5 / 13.8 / 13.3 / 13.8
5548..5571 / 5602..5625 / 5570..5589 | 0.6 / 14.1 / 13.6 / 14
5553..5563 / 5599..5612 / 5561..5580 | 0.5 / 14.2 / 13.8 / 14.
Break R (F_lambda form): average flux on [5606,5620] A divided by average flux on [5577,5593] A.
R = 1.0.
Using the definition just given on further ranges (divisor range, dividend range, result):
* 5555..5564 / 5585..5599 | 0.94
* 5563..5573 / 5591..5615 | 1.02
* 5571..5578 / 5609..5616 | 1.02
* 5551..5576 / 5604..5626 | 1.00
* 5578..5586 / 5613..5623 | 1.00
